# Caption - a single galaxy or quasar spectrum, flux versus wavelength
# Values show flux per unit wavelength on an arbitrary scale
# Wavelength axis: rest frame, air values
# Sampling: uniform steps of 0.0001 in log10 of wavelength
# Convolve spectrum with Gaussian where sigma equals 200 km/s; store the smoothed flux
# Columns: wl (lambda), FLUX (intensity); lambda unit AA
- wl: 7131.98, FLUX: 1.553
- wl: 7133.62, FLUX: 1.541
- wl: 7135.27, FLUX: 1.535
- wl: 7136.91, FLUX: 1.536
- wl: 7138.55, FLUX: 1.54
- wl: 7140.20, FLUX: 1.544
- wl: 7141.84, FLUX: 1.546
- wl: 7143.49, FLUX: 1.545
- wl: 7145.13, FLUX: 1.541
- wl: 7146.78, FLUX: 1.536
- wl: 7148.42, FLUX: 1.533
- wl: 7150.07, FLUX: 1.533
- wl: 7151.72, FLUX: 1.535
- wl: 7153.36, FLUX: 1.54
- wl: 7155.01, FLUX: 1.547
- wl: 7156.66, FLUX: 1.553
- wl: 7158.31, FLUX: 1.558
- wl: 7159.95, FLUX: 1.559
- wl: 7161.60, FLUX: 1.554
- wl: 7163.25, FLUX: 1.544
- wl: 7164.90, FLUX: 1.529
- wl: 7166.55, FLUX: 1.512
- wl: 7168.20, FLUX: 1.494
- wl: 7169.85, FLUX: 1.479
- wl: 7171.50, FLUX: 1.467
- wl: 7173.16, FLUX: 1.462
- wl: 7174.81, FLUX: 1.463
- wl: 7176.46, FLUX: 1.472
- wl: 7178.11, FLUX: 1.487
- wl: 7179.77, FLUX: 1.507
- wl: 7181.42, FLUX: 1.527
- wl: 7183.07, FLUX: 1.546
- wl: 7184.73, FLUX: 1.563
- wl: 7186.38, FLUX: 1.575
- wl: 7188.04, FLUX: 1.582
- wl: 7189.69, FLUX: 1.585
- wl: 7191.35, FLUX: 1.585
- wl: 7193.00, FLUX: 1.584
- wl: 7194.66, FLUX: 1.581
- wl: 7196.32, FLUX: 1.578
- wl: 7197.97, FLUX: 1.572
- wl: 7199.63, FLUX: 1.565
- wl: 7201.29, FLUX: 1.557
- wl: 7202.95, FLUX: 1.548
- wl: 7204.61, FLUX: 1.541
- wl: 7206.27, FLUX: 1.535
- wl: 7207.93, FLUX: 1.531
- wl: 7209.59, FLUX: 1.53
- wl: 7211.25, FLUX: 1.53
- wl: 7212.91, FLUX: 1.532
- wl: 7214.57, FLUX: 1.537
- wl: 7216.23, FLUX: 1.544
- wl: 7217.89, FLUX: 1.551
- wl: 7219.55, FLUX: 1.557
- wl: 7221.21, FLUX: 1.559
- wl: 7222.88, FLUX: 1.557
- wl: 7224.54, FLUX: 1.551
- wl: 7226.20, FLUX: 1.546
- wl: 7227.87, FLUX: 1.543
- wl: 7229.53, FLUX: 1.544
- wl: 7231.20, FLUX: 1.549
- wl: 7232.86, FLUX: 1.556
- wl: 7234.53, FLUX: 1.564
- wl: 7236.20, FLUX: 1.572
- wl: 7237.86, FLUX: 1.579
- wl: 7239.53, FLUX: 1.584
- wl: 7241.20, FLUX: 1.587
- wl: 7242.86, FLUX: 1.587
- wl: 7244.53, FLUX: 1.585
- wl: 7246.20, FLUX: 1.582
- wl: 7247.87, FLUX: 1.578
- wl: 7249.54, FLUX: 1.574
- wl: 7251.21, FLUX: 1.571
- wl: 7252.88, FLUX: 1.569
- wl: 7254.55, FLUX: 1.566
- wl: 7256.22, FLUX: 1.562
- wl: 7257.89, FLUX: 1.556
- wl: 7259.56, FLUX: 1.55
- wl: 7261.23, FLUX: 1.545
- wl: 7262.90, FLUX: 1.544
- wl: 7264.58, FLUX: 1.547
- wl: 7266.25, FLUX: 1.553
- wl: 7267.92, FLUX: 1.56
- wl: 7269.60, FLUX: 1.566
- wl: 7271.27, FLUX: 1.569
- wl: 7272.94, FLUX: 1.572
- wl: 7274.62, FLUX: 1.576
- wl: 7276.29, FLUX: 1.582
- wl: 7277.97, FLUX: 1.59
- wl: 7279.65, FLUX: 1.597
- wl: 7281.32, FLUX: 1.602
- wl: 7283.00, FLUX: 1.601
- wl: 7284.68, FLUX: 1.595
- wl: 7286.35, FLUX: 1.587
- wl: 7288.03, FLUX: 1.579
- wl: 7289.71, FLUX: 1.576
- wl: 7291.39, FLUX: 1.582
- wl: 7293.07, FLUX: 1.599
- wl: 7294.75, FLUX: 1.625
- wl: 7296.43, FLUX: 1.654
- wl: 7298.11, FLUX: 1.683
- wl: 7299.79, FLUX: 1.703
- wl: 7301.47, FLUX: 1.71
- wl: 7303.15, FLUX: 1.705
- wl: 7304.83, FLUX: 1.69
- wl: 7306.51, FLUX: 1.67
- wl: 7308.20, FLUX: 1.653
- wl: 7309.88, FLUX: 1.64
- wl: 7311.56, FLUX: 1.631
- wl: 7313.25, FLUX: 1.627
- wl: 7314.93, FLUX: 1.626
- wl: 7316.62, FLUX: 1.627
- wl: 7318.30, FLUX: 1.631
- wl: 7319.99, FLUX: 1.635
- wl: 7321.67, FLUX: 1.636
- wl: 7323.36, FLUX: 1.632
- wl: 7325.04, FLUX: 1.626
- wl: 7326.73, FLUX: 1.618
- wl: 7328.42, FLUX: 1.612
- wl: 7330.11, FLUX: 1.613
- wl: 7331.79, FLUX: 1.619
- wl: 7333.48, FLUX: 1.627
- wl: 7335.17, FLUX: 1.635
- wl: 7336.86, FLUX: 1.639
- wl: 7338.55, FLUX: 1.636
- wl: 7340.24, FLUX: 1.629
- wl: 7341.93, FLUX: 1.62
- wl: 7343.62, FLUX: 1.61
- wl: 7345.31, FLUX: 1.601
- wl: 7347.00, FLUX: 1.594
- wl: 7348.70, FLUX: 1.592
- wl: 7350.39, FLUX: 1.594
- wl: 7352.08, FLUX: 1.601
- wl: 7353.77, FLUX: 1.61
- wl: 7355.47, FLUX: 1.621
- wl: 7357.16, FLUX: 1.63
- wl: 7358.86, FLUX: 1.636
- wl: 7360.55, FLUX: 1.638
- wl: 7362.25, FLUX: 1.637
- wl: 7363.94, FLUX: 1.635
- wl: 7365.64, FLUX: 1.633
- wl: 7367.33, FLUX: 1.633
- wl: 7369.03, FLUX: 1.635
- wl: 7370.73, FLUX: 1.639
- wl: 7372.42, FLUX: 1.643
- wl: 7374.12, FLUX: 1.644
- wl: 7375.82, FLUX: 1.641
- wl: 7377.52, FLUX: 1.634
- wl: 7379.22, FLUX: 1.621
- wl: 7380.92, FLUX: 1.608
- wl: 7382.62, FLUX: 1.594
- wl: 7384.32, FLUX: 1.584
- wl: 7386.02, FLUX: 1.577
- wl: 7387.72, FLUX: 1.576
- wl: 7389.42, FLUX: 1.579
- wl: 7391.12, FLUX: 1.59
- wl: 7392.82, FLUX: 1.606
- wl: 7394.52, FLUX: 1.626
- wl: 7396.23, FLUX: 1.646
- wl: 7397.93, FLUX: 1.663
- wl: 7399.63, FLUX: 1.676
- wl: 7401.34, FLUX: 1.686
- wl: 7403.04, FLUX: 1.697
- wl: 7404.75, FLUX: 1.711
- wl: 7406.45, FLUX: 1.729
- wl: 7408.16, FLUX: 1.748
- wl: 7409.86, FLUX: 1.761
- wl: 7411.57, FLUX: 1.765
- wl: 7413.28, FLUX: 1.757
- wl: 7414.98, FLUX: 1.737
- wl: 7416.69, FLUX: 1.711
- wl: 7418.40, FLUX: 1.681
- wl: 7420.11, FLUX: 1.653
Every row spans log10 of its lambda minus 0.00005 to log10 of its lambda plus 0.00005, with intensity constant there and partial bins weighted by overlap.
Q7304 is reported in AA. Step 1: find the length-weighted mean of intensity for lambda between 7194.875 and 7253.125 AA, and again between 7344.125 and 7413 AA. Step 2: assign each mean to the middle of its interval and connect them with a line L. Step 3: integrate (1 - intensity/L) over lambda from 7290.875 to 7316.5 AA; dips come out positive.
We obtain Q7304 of -0.9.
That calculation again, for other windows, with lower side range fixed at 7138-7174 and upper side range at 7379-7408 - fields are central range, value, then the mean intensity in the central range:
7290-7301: -0.3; 1.64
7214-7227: 0.1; 1.55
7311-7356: -0.3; 1.62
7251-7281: 0.2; 1.57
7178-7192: -0.1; 1.55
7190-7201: -0.2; 1.58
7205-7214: 0.1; 1.53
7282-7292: 0.0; 1.59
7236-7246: -0.1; 1.58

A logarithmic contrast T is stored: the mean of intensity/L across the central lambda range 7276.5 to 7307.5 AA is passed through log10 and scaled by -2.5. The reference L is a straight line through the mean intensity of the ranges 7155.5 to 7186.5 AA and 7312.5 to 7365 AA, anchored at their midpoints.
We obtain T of -0.02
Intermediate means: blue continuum 1.52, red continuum 1.62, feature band 1.63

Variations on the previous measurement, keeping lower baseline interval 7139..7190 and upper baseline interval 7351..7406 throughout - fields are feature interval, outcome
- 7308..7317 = -0.02 mag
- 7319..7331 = -0.01 mag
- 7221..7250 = 0.00 mag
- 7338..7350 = 0.00 mag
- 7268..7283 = 0.00 mag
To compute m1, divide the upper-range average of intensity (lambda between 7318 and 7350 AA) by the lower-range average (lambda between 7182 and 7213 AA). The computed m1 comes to 1.04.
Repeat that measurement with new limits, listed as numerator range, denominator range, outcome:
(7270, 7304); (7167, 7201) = 1.05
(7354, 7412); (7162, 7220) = 1.07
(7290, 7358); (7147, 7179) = 1.08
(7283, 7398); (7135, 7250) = 1.05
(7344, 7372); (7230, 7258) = 1.03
